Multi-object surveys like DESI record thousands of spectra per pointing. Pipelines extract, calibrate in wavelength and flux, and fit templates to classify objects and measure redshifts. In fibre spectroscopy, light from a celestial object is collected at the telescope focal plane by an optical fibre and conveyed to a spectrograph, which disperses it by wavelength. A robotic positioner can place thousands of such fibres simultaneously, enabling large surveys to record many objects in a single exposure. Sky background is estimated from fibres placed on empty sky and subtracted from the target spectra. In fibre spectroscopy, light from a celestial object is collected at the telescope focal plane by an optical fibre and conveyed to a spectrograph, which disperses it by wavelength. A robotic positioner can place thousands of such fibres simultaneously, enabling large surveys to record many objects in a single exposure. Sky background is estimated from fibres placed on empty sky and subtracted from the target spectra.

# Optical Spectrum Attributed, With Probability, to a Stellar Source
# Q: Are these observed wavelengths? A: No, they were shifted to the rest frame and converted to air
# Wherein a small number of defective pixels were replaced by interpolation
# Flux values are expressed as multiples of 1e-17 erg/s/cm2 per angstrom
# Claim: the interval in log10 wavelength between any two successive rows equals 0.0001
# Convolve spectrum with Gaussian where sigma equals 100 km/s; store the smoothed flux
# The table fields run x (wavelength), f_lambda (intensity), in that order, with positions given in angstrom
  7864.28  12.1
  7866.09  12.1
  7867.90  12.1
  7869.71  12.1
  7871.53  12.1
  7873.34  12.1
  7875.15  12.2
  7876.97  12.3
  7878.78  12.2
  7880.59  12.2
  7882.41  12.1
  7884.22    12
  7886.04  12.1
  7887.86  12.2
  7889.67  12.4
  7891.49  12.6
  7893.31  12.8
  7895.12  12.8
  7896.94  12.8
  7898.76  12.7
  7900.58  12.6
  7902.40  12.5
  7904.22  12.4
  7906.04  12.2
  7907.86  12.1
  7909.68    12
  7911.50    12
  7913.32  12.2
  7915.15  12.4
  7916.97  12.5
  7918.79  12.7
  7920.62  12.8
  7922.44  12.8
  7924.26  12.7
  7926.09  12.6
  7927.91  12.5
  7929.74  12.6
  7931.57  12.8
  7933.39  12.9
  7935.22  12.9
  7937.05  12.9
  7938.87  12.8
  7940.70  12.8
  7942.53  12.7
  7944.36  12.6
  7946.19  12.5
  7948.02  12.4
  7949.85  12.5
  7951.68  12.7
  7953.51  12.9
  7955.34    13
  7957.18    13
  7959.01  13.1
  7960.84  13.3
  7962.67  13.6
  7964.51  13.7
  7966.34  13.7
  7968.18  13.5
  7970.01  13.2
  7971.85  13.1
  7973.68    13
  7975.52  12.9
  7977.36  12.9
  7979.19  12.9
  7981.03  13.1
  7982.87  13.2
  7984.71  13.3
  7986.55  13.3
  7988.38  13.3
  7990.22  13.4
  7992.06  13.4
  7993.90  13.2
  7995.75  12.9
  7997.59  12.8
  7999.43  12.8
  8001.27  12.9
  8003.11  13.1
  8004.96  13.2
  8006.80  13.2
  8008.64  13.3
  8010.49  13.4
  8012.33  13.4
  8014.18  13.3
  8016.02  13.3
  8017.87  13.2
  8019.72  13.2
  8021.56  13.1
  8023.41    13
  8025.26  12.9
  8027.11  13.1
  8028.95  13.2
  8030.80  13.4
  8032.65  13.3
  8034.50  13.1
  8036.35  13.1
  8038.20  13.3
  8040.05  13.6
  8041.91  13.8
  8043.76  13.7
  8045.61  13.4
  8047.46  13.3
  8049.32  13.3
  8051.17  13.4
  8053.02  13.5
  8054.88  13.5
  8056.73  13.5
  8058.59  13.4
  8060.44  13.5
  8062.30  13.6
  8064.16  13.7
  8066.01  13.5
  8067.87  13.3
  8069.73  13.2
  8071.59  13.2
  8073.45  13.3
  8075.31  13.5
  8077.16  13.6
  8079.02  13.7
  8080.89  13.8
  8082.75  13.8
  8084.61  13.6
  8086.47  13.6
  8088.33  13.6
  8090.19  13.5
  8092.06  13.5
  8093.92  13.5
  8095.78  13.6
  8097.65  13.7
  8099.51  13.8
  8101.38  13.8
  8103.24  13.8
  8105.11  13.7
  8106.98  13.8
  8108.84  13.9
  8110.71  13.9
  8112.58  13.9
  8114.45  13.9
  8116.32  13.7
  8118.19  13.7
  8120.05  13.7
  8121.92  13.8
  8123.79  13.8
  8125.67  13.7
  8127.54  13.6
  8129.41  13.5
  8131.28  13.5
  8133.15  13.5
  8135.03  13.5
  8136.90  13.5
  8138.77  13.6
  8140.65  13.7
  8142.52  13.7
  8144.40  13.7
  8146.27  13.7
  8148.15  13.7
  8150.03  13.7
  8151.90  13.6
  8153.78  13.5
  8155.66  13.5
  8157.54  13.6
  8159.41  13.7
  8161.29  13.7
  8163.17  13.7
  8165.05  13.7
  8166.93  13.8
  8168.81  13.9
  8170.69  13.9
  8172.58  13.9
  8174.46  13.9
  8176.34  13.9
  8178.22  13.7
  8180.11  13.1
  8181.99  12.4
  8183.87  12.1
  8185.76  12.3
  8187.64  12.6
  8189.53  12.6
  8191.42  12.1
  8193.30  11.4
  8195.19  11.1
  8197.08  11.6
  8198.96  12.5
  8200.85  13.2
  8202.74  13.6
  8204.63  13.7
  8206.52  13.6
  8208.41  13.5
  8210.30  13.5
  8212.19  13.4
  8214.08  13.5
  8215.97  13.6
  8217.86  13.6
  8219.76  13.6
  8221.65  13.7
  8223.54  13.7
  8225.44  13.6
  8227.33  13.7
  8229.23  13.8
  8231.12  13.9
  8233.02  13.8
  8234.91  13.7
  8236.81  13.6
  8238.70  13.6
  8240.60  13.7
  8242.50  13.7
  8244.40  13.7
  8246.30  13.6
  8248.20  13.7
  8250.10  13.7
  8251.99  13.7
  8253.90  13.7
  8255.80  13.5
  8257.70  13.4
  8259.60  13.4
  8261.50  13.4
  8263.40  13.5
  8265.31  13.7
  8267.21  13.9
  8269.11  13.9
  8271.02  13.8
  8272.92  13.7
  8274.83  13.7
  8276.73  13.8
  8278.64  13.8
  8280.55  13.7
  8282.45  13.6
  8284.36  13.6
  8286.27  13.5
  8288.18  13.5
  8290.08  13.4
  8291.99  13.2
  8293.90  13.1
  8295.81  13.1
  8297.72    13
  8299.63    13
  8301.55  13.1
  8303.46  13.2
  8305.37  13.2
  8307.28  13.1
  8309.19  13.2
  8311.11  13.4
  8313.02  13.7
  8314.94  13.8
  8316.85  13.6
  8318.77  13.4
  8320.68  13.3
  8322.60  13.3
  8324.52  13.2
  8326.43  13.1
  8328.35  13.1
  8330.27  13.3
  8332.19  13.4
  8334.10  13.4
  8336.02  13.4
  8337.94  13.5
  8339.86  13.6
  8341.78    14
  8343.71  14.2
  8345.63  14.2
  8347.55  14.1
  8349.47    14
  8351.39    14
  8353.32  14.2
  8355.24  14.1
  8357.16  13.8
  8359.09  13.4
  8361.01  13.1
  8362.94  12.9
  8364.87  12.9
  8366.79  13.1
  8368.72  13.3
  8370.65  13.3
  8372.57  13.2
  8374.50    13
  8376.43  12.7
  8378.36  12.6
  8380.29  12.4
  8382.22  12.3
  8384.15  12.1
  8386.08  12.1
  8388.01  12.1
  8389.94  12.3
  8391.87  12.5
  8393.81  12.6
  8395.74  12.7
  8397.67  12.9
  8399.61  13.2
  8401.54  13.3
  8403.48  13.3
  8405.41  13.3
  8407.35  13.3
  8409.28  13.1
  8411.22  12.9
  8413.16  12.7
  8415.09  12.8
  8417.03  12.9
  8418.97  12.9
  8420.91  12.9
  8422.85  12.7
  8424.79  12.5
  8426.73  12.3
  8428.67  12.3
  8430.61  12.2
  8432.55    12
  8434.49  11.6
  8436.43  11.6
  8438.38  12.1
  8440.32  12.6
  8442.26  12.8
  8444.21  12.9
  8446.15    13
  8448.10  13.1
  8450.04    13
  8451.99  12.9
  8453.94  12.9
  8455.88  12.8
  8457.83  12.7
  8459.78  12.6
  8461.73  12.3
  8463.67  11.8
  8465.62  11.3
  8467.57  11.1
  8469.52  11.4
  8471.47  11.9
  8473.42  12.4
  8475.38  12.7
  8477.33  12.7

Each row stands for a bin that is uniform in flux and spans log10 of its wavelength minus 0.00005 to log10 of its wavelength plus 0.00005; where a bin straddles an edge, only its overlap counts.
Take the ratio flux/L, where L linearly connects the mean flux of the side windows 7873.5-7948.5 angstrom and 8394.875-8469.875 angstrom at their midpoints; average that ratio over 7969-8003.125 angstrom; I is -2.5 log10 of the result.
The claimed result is -0.05 mag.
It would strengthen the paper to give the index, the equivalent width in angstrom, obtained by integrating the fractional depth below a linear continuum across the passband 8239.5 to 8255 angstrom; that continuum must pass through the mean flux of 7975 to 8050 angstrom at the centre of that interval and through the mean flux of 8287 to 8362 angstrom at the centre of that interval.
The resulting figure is -0.3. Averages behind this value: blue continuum 13.2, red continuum 13.5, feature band 13.7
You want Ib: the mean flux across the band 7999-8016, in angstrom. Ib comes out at 13.2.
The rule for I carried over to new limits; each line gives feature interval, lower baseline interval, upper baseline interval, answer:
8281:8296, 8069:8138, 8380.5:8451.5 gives -0.03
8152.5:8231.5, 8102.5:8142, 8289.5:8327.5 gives 0.02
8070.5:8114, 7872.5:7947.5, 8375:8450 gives -0.09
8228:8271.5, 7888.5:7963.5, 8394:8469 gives -0.09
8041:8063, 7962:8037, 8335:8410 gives -0.02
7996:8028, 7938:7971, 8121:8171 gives 0.01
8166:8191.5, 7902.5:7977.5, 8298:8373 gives 0.00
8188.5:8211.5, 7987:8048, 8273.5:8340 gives 0.05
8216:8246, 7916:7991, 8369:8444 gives -0.08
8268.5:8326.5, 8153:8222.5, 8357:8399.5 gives -0.04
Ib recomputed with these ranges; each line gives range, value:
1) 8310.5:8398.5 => 13.2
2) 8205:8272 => 13.6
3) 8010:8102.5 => 13.4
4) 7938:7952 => 12.6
